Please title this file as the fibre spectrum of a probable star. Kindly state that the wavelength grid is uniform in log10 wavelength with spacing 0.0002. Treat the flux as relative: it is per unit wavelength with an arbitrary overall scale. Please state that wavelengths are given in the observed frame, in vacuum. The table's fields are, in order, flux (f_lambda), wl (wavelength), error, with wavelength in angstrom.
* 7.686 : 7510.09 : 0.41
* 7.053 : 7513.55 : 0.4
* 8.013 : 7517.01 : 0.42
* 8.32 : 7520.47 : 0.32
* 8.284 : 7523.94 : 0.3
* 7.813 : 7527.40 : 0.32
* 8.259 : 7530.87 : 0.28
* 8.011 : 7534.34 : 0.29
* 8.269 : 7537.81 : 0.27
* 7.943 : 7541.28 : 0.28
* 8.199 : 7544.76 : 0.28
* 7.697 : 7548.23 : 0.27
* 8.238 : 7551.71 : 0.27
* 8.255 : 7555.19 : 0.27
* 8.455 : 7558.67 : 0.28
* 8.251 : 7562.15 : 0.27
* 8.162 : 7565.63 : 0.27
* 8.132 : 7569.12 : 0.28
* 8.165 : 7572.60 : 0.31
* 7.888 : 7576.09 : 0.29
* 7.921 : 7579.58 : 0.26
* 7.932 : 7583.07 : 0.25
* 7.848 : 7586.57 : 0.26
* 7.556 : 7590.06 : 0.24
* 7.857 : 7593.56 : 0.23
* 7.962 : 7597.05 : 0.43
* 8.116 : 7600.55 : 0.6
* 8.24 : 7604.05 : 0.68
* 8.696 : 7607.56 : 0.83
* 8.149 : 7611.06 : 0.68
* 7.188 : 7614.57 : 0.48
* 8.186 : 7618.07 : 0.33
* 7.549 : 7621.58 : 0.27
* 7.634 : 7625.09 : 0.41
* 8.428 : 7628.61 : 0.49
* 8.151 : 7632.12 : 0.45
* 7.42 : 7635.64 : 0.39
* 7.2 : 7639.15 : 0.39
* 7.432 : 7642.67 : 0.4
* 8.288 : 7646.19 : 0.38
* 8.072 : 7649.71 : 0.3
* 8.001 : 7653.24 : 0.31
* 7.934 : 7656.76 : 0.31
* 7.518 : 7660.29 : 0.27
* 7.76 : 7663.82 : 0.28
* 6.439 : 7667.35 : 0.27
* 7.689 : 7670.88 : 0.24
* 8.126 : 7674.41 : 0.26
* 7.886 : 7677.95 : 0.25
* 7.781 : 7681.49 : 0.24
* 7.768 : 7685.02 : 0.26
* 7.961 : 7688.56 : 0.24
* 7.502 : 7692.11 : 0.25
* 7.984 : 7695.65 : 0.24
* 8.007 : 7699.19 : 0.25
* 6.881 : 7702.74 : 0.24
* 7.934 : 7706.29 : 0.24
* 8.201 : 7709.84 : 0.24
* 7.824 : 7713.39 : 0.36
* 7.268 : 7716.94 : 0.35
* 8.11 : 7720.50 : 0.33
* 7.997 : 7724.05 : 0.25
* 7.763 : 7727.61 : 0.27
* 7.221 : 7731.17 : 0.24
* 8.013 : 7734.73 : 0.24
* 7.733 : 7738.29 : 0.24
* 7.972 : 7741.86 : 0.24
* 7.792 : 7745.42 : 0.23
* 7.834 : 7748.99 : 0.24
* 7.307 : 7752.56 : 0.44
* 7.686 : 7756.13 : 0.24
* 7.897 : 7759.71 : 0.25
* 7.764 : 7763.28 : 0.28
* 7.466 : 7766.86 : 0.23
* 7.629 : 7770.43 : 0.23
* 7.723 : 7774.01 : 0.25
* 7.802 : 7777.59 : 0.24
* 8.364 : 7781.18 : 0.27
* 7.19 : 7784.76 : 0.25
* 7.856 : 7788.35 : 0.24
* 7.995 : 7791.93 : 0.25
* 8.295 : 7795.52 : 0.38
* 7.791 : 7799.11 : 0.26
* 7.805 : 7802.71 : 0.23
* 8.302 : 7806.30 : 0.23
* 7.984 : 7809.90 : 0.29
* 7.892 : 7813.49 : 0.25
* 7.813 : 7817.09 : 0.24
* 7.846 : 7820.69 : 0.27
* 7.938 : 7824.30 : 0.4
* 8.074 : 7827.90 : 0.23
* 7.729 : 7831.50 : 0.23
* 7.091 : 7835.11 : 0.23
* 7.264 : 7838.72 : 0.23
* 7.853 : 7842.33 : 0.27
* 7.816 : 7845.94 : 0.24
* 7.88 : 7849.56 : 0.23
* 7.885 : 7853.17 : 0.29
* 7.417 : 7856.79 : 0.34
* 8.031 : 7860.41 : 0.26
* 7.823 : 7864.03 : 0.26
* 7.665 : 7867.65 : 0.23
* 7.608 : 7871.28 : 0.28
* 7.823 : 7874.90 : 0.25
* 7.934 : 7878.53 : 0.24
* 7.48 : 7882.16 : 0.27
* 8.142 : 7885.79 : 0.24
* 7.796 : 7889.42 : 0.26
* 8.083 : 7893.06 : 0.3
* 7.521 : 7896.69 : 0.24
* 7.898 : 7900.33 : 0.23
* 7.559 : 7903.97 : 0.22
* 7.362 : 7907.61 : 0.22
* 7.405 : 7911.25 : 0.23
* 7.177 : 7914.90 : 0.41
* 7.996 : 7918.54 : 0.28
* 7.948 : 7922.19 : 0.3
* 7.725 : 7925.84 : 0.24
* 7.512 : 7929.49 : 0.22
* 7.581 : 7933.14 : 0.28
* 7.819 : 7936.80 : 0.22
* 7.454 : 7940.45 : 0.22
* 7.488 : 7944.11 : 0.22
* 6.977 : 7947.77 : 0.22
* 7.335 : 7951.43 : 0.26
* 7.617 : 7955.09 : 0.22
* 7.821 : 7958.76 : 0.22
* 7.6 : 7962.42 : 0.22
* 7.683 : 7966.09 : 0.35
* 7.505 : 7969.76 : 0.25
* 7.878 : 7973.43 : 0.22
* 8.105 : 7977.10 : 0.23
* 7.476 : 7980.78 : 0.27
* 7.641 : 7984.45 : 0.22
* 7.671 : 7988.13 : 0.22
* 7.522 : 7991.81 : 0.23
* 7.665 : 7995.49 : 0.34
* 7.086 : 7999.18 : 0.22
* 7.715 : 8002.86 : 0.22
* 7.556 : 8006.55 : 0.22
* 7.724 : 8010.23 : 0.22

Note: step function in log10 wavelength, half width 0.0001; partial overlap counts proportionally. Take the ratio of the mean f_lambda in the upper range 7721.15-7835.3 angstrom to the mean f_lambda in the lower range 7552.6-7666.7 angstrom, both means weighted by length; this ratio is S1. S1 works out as 0.98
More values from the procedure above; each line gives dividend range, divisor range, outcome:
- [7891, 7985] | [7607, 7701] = 0.98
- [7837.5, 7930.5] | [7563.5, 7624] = 0.97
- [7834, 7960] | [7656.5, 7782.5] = 0.99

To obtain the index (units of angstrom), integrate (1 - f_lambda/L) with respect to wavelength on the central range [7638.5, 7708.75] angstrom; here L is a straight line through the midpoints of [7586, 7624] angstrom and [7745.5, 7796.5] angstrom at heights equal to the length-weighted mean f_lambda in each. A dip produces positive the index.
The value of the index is 1.31 angstrom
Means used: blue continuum 7.94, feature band 7.72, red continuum 7.76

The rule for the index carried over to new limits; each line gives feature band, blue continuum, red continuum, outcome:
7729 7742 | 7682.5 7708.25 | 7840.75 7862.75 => 0.1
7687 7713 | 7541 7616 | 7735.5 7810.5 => 0.4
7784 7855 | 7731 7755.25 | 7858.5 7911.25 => -0.8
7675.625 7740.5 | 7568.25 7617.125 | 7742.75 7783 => 0.5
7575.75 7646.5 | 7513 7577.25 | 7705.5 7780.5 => 0.9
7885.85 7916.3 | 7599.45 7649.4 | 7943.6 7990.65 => 0.1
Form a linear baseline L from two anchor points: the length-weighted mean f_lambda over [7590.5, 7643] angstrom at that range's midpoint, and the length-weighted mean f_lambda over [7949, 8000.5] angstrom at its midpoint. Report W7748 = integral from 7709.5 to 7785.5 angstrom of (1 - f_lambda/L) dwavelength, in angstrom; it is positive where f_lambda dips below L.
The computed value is 0.3 angstrom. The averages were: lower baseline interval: 7.88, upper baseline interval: 7.61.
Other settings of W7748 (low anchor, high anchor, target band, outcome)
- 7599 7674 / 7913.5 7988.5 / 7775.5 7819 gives -1.2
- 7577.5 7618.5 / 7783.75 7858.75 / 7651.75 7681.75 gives 0.9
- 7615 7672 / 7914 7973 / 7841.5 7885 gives -0.9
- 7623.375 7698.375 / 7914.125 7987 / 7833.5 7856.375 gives 0.2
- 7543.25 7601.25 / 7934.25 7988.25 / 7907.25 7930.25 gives 0.1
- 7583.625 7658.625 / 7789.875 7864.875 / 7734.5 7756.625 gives 0.3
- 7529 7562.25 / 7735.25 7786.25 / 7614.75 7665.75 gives 1.1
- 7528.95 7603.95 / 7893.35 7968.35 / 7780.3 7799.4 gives -0.3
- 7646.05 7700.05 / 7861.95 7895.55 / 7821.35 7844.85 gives 0.4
